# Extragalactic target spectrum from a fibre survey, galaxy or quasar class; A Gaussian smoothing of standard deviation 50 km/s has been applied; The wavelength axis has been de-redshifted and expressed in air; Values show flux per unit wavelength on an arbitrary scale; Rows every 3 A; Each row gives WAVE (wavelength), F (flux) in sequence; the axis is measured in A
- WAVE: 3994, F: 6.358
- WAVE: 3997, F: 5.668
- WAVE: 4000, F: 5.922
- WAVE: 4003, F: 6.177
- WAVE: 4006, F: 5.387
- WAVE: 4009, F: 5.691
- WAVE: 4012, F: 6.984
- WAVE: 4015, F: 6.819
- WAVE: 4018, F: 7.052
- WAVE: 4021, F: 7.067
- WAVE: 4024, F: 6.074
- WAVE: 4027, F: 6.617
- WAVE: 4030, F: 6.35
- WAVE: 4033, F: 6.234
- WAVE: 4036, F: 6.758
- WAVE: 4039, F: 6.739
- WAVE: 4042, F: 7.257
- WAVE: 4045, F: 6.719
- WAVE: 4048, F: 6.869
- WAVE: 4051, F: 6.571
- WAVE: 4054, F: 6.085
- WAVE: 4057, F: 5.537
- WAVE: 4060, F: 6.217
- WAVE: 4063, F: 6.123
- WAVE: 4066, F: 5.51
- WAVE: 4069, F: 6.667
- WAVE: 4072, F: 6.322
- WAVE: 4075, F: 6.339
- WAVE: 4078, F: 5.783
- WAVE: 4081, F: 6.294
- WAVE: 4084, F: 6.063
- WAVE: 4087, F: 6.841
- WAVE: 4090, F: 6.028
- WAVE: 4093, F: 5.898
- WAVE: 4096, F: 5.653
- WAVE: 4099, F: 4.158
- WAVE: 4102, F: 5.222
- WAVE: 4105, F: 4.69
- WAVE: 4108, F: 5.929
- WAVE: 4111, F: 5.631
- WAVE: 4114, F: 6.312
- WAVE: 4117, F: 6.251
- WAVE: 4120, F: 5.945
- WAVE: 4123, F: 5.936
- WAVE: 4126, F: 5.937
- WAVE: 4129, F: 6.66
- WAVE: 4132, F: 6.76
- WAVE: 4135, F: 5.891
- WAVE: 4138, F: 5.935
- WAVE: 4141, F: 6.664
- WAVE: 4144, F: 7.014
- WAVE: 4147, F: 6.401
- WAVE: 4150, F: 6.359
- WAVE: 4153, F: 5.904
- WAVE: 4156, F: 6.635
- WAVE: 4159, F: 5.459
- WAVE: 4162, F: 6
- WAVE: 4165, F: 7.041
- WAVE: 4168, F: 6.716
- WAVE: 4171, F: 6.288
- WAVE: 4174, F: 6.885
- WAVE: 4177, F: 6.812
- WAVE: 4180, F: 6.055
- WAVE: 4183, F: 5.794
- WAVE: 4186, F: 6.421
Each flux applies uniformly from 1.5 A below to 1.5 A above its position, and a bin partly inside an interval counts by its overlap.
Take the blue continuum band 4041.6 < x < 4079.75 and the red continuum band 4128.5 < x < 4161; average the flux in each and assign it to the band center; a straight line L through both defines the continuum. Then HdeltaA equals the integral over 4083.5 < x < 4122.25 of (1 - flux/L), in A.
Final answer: 3.5 A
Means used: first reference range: 6.28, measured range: 5.74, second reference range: 6.32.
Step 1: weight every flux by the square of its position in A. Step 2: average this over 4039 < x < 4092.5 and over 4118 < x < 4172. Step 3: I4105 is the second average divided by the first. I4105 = 1.04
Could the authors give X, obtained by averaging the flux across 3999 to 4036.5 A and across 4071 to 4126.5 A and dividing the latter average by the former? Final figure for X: 0.9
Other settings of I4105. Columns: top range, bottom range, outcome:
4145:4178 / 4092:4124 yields 1.18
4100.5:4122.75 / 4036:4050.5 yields 0.86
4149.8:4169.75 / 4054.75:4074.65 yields 1.08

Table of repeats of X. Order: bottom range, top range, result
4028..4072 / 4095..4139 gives 0.90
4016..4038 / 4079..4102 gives 0.88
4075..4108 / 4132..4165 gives 1.10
